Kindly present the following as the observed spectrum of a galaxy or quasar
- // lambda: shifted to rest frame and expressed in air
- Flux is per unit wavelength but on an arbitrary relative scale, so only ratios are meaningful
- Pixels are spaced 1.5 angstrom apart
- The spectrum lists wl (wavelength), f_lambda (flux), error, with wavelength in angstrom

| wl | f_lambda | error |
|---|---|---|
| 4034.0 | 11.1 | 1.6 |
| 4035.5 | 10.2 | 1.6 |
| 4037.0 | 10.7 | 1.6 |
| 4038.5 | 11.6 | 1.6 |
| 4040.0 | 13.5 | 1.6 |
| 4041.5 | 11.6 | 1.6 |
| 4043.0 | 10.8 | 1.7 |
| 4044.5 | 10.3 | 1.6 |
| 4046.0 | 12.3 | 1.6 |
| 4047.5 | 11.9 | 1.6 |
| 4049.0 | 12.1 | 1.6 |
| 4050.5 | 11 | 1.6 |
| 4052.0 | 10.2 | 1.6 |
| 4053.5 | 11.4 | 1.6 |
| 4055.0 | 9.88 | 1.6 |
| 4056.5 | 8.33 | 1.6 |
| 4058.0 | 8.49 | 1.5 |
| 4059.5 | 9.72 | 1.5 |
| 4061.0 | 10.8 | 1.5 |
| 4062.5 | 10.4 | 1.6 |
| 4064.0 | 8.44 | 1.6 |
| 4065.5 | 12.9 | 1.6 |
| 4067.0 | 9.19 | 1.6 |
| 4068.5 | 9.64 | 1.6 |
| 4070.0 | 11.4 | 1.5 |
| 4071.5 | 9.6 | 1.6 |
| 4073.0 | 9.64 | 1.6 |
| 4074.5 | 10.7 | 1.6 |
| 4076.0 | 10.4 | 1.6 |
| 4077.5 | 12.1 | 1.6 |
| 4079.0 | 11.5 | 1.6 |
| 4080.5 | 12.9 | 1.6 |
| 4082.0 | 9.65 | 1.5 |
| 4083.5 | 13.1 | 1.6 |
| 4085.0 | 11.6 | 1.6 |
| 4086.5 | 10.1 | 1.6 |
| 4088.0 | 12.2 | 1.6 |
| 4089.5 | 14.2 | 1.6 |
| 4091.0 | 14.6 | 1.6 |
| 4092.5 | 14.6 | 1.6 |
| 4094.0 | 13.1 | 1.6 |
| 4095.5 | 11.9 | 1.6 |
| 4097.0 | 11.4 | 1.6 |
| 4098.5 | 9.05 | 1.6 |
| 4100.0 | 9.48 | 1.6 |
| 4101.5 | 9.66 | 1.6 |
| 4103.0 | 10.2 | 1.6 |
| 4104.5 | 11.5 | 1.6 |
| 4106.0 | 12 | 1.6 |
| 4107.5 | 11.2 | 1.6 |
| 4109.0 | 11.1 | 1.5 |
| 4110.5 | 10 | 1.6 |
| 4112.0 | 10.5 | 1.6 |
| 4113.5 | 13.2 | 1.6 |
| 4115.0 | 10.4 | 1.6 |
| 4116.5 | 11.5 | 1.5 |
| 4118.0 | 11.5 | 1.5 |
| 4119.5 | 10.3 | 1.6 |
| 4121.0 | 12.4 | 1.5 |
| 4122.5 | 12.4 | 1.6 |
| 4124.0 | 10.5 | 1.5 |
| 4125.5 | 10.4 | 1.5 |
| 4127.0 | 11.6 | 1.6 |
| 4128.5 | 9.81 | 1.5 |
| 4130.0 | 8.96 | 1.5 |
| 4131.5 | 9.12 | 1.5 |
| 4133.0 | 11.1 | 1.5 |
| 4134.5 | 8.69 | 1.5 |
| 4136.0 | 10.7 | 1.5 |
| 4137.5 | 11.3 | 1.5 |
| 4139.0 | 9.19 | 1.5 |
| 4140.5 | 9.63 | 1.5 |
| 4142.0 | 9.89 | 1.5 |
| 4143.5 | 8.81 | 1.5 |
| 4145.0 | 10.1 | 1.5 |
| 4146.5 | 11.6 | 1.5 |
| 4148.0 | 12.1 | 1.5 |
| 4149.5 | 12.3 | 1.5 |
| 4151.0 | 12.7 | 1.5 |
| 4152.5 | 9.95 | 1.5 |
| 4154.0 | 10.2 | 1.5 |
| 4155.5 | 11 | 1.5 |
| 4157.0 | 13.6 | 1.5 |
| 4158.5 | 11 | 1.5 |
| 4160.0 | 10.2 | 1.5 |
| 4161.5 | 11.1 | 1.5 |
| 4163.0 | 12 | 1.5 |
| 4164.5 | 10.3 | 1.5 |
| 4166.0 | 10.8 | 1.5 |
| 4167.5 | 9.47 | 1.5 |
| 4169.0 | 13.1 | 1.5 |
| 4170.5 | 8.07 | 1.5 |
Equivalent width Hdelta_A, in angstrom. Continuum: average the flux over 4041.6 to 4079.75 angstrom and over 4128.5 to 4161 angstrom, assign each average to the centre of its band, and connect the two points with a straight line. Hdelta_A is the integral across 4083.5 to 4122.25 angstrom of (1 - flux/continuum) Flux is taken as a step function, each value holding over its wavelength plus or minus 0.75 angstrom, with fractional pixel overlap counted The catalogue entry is -3.7 angstrom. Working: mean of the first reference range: 10.5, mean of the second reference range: 10.6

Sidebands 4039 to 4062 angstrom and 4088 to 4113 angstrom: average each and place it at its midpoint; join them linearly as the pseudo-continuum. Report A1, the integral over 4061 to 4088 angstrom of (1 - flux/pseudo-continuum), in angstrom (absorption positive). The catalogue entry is 0.9 angstrom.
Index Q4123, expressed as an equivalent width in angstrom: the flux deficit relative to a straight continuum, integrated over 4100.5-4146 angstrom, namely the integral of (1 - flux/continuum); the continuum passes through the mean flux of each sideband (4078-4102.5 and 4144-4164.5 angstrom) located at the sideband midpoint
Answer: 3.8 angstrom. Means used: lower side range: 11.8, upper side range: 11.3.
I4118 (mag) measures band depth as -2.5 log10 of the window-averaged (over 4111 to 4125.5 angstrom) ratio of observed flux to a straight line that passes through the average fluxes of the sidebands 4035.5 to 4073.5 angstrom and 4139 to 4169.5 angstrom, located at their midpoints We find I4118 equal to -0.05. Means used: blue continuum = 10.6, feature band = 11.3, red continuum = 10.9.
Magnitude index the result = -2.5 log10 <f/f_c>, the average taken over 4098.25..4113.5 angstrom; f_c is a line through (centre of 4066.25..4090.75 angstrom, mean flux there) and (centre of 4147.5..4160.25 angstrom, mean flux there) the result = 0.06 mag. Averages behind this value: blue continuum 11.2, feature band 10.6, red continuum 11.5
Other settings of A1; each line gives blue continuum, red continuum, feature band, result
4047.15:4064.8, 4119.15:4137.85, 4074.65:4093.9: -3.53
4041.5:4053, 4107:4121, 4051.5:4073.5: 2.40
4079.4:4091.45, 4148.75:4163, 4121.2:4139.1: 1.94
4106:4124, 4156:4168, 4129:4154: 1.82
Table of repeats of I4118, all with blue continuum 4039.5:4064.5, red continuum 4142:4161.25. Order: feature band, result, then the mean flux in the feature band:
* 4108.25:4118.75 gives -0.03 mag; 11.2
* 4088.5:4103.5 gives -0.10 mag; 11.9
